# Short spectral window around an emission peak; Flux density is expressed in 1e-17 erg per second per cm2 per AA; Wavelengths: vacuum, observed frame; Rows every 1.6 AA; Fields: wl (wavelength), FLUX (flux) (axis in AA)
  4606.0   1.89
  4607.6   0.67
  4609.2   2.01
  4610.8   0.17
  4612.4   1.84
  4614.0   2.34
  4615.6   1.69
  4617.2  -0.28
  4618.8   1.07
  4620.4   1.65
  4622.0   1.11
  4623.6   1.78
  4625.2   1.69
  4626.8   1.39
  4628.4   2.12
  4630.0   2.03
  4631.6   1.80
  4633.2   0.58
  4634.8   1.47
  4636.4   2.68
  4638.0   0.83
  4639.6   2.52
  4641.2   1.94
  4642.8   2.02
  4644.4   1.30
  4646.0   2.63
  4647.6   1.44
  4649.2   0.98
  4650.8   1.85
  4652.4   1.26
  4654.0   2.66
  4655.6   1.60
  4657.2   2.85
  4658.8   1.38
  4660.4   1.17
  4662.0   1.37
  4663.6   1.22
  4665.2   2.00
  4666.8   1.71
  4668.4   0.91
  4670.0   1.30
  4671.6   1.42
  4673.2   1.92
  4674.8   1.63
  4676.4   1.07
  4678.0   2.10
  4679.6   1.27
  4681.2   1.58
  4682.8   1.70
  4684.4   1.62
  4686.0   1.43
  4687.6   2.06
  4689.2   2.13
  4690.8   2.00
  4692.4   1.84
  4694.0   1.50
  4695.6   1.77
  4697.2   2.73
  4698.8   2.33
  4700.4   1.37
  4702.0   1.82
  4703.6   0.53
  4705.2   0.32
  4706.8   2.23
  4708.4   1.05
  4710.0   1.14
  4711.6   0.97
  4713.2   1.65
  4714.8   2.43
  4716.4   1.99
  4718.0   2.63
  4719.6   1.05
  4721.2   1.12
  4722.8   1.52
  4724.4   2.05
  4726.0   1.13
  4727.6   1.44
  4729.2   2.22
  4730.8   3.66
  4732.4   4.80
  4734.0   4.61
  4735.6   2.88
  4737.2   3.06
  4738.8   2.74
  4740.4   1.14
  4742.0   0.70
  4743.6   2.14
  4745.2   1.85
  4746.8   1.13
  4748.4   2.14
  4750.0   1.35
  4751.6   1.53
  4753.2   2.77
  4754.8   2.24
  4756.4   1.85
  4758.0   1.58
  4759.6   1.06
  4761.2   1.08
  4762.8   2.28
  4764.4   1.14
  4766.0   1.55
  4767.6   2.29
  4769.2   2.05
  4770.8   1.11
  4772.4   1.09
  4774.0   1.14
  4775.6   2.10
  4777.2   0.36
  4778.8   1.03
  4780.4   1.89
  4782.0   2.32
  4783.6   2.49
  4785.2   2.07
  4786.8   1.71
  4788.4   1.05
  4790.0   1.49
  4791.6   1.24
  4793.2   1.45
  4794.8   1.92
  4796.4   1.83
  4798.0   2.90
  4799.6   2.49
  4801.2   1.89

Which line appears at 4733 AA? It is [O II] 3727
